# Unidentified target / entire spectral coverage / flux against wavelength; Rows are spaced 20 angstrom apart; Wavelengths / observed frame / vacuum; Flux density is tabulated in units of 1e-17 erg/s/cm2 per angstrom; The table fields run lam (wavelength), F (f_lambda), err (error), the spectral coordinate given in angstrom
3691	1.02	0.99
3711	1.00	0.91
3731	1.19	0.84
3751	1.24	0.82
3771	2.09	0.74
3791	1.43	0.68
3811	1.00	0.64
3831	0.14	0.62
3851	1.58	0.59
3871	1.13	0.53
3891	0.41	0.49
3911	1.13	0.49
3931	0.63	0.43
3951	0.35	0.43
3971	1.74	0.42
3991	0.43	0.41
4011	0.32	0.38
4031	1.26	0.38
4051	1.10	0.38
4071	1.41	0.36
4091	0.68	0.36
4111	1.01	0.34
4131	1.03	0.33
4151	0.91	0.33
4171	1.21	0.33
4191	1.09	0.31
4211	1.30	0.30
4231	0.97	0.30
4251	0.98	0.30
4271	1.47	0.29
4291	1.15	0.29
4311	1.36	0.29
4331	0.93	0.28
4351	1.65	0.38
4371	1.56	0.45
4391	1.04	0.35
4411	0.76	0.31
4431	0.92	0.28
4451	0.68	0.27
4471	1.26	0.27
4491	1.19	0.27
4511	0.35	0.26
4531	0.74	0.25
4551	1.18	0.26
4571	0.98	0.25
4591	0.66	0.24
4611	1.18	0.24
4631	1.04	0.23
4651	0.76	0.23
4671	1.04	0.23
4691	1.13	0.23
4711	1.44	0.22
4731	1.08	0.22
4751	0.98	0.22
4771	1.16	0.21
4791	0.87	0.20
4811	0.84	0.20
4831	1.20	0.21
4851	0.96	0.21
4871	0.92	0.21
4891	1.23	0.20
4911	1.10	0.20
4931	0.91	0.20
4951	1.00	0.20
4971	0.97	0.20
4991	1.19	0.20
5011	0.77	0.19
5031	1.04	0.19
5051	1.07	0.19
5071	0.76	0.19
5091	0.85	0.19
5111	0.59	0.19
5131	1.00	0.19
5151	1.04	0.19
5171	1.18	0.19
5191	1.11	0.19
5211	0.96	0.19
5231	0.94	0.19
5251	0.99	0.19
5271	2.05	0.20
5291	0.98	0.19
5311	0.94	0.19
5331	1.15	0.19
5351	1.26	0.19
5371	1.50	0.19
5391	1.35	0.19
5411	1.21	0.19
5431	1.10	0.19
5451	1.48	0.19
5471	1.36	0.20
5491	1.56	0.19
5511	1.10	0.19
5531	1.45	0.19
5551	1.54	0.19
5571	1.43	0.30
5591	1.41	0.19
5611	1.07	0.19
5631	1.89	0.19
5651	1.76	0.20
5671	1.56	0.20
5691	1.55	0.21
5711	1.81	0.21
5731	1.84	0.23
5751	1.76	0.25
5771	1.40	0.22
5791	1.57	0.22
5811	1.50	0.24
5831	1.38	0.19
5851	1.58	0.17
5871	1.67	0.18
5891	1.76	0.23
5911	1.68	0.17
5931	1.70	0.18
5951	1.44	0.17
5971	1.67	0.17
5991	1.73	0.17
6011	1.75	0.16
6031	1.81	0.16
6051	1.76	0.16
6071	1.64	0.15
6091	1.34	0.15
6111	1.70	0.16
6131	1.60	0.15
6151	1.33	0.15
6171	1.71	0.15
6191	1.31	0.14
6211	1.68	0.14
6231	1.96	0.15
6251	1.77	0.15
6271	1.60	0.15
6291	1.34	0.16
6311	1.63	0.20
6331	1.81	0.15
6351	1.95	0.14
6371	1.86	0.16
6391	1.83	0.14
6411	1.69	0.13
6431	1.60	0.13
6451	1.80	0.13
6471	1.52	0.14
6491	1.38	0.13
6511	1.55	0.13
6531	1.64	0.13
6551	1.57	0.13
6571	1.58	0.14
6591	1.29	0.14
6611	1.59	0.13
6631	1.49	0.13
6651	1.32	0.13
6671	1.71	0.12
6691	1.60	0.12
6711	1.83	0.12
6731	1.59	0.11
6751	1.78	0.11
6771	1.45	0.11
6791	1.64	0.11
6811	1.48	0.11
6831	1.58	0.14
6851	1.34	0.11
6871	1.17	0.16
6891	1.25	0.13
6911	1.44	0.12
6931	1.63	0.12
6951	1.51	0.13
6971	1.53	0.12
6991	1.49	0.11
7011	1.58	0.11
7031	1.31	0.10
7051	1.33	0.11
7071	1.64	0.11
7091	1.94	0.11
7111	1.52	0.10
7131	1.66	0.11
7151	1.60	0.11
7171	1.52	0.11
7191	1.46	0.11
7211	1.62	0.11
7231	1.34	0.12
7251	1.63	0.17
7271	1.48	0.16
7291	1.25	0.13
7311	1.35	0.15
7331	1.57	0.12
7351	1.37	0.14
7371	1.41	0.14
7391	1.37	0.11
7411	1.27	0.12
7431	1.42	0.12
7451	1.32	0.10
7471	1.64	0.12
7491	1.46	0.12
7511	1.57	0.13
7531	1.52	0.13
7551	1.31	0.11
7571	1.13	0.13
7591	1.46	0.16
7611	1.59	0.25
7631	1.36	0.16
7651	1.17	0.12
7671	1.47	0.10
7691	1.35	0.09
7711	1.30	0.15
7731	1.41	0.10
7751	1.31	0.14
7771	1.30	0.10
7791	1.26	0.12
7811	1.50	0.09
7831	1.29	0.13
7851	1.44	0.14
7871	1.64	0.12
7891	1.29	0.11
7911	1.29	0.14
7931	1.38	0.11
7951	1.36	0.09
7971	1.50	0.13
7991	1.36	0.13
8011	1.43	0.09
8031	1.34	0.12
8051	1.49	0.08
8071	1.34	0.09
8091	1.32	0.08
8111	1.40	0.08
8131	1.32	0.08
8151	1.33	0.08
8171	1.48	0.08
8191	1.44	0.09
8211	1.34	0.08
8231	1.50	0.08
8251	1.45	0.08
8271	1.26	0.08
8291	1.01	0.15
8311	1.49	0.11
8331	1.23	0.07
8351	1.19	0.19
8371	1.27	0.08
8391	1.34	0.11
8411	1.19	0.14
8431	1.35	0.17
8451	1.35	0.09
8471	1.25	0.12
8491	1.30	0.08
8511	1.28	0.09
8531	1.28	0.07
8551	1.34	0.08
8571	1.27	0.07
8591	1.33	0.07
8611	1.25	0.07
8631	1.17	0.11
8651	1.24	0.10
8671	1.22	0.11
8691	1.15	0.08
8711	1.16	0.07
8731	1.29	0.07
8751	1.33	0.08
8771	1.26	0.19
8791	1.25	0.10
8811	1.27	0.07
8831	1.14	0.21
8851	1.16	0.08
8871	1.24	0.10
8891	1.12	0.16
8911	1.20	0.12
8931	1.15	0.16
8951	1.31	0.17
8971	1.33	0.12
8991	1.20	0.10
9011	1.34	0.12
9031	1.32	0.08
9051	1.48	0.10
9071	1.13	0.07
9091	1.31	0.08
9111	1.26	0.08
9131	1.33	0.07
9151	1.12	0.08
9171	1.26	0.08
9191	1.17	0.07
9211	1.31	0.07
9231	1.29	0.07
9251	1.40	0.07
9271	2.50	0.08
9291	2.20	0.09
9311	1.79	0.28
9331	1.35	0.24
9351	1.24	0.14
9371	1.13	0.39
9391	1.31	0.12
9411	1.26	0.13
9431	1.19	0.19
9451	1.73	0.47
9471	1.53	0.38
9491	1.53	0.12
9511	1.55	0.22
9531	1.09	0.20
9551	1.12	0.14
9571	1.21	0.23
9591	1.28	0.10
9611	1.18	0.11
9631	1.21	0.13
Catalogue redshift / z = 0.41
